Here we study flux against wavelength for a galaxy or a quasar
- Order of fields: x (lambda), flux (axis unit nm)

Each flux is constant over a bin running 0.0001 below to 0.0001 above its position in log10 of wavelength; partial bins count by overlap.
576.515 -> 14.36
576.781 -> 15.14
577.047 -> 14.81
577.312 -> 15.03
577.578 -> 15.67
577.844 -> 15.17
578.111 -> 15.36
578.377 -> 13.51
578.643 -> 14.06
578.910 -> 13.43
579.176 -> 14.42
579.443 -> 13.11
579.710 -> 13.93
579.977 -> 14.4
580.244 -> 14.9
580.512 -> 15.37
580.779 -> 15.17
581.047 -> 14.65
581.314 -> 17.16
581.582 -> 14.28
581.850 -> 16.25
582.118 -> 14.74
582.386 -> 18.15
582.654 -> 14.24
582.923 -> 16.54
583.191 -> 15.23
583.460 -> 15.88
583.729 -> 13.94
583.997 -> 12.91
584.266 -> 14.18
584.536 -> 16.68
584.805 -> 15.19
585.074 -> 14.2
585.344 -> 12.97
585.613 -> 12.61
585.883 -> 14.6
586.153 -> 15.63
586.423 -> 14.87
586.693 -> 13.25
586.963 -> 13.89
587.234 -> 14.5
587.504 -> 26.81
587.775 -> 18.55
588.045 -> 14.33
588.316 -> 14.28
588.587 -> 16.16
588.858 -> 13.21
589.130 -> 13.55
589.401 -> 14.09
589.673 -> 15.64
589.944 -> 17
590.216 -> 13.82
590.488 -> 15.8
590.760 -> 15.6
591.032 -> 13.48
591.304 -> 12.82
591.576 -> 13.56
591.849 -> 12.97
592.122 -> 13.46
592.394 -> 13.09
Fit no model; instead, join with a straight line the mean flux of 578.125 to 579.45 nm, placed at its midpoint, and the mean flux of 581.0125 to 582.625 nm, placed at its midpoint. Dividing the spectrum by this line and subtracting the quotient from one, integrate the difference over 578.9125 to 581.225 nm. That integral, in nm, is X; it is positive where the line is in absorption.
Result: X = 0.04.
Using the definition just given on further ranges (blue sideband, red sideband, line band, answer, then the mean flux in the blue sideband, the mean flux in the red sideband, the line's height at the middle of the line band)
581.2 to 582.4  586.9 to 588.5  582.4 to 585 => 0.19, 15.9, 17.2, 16.3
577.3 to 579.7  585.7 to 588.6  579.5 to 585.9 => 0.10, 14.4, 16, 15.2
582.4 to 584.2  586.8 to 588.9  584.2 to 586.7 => 0.20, 15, 16.6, 15.7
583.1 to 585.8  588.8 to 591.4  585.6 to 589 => -0.29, 14.4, 14.6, 14.5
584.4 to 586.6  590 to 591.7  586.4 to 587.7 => -0.22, 14.6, 14.3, 14.5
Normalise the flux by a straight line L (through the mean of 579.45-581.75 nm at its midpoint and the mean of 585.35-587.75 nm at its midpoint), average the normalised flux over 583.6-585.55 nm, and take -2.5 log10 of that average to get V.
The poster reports 0.09 mag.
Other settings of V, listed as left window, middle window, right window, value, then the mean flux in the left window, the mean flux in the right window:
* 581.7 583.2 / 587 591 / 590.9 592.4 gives -0.13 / 15.9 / 13.2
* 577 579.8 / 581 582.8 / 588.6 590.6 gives -0.08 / 14.4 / 14.8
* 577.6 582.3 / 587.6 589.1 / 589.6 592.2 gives -0.07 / 14.8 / 14.4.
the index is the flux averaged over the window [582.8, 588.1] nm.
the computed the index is 15.4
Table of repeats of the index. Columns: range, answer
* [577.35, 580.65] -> 14.5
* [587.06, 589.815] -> 16.1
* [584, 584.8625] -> 15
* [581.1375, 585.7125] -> 15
